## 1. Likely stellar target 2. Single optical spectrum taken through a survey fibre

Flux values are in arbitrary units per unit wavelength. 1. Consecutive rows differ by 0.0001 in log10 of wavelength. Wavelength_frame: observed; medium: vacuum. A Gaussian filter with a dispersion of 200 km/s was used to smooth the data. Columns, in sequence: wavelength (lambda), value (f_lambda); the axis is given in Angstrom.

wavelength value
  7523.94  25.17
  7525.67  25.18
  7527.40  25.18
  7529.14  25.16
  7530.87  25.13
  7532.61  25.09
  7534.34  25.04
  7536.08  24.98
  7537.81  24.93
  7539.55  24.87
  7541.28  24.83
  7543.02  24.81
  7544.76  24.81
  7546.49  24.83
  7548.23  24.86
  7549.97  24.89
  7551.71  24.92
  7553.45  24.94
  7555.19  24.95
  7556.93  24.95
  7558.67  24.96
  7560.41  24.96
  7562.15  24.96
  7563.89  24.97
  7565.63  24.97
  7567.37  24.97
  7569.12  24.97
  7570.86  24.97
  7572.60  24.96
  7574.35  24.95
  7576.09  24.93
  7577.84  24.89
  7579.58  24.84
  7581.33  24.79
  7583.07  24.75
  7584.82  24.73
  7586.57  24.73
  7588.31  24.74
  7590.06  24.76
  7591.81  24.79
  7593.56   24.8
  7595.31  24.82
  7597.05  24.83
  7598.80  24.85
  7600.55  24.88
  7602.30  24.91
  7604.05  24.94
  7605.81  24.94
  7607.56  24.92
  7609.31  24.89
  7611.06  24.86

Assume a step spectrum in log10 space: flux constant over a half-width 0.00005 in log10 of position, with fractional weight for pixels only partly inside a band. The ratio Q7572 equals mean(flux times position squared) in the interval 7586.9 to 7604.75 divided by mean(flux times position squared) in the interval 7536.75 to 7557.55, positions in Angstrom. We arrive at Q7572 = 1.0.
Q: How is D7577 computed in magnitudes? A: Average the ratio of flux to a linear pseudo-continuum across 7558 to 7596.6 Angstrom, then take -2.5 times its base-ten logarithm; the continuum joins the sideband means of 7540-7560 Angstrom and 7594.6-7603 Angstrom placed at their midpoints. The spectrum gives 0.00 mag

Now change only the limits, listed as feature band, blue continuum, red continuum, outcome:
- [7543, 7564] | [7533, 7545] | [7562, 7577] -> 0.00 mag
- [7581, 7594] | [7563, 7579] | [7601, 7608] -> 0.01 mag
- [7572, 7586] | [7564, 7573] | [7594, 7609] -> 0.00 mag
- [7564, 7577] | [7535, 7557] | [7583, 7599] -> -0.01 mag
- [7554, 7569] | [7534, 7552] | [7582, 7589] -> -0.01 mag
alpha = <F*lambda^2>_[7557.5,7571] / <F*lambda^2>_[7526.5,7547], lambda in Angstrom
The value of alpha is 1.01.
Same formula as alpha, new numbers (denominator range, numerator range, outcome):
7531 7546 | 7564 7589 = 1.01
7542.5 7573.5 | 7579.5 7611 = 1.01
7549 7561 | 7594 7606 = 1.01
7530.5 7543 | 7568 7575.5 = 1.01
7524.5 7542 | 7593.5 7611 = 1.01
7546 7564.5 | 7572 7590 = 1.00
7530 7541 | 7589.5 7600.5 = 1.01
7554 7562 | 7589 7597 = 1.00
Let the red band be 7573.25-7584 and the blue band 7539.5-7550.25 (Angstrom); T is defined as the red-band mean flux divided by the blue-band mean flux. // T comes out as 1.0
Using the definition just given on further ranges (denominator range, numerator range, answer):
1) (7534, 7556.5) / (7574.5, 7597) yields 1.00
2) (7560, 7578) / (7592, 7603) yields 1.00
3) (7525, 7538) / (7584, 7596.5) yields 0.99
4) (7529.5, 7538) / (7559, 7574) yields 1.00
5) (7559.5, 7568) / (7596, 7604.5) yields 1.00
